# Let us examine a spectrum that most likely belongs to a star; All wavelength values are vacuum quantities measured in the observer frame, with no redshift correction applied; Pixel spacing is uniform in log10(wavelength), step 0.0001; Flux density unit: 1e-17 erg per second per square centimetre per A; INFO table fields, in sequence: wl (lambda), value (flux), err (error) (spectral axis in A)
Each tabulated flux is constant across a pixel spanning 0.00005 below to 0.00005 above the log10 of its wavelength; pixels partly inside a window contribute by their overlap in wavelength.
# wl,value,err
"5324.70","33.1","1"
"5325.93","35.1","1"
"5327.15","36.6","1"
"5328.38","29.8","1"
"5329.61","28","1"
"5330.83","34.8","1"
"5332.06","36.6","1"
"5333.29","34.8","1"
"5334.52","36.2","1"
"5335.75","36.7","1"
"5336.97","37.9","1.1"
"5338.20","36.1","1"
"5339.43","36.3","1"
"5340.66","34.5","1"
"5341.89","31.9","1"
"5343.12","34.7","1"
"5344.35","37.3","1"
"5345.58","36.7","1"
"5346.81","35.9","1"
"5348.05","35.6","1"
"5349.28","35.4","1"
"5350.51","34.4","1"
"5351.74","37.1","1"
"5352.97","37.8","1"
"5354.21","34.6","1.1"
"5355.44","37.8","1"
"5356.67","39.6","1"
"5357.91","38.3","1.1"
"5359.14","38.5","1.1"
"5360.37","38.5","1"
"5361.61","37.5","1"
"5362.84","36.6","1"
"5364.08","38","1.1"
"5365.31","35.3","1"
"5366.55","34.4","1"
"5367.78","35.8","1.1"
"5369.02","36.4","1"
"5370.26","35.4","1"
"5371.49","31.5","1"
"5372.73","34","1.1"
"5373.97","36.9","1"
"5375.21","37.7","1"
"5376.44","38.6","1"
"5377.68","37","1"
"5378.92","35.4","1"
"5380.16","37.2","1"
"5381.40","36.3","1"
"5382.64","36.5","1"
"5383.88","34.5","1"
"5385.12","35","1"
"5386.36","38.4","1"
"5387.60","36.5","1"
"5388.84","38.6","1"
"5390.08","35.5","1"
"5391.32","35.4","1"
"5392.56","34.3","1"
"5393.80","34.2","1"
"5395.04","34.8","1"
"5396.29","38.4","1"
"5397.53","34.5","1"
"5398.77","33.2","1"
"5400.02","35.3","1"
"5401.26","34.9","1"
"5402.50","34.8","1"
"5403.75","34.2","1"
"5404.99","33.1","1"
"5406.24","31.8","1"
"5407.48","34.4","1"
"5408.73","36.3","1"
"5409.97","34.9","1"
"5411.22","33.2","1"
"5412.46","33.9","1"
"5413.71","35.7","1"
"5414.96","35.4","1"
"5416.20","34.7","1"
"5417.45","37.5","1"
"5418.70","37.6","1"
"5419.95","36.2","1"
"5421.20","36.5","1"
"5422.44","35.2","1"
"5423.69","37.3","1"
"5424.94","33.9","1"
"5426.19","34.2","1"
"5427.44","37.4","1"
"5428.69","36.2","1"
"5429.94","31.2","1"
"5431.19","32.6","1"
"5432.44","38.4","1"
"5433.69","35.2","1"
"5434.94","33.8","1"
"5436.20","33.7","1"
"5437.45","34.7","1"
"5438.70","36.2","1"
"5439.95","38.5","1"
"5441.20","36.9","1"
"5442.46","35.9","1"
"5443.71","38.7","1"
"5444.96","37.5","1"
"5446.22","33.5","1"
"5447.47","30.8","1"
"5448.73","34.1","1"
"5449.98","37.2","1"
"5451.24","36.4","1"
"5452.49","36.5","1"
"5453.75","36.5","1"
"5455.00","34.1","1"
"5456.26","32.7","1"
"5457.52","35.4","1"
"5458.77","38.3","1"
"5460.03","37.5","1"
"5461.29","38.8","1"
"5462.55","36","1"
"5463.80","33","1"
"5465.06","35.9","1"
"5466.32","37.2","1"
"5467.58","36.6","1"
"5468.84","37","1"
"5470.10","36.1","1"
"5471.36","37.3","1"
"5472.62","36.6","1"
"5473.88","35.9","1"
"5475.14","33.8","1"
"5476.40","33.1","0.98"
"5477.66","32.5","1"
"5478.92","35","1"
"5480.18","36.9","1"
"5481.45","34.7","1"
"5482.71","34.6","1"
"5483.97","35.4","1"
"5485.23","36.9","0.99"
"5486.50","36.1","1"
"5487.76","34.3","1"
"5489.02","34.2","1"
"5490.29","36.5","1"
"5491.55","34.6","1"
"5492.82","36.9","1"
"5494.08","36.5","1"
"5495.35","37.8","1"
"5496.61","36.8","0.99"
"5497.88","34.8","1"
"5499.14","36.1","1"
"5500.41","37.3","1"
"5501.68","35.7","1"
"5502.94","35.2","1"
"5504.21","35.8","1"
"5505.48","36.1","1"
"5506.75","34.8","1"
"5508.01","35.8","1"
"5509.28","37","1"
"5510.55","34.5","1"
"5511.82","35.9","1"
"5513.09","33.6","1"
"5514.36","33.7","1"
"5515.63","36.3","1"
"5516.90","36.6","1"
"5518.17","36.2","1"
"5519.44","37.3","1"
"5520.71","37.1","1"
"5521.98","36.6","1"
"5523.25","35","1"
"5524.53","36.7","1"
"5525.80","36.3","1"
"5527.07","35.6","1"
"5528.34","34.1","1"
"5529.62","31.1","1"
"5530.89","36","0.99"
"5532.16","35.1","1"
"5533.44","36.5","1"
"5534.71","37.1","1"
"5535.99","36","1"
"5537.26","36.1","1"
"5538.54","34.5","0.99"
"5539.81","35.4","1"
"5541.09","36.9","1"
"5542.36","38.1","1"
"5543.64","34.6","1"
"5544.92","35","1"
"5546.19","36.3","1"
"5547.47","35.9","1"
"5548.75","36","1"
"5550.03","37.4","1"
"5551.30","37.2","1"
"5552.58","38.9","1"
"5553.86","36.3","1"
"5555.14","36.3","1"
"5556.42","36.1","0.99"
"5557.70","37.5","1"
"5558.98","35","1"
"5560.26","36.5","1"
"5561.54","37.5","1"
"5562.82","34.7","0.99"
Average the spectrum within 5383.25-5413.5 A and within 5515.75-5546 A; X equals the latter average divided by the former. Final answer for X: 1.02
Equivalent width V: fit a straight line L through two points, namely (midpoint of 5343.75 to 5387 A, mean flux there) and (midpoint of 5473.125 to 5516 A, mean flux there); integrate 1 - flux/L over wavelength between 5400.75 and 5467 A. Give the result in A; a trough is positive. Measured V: 0.9 A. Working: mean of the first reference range 36.4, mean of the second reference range 35.4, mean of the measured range 35.4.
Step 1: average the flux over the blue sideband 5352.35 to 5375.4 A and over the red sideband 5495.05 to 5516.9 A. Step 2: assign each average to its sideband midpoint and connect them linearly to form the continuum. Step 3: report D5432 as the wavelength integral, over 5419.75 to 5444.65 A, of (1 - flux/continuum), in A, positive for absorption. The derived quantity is 0.3 A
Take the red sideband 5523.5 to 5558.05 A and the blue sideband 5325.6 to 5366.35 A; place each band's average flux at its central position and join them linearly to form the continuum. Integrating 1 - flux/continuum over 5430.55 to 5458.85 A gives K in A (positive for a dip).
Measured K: 0.4 A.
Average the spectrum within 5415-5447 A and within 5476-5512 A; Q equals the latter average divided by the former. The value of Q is 1.00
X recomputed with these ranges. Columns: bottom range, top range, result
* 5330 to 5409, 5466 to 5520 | 1.00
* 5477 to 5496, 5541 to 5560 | 1.03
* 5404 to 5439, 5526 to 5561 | 1.03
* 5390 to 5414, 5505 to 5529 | 1.03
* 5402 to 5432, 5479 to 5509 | 1.02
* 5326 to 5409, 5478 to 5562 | 1.01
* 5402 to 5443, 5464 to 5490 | 1.01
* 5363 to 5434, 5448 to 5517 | 1.01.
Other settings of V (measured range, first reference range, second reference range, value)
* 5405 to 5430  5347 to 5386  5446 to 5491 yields 0.5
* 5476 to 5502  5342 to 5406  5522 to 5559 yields 0.3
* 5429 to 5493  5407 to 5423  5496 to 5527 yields 0.3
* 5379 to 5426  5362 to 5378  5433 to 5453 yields 0.5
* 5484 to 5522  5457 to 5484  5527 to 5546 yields -0.2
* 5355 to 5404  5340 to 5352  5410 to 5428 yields -1.0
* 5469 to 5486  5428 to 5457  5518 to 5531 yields 0.0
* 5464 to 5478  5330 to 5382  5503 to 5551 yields 0.1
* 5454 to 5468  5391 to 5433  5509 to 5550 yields -0.2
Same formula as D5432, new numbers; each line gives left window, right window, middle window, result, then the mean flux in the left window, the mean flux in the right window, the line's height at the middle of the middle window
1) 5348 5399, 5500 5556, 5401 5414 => 0.70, 36.3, 35.9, 36.2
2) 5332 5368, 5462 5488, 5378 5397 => 0.02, 36.4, 35.5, 36.1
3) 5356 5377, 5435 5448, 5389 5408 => 0.80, 36.7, 35.6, 36.2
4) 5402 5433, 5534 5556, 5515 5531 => 0.17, 35.1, 36.4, 36.1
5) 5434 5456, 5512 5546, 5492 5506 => -0.24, 35.5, 35.7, 35.6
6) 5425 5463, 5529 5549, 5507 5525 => -0.10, 35.6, 35.7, 35.6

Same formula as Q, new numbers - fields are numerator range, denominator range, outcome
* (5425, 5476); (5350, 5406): 0.99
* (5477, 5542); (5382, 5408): 1.01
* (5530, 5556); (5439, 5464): 1.01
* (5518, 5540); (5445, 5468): 1.00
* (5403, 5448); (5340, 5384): 0.97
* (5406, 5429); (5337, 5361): 0.97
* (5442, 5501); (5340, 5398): 0.99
